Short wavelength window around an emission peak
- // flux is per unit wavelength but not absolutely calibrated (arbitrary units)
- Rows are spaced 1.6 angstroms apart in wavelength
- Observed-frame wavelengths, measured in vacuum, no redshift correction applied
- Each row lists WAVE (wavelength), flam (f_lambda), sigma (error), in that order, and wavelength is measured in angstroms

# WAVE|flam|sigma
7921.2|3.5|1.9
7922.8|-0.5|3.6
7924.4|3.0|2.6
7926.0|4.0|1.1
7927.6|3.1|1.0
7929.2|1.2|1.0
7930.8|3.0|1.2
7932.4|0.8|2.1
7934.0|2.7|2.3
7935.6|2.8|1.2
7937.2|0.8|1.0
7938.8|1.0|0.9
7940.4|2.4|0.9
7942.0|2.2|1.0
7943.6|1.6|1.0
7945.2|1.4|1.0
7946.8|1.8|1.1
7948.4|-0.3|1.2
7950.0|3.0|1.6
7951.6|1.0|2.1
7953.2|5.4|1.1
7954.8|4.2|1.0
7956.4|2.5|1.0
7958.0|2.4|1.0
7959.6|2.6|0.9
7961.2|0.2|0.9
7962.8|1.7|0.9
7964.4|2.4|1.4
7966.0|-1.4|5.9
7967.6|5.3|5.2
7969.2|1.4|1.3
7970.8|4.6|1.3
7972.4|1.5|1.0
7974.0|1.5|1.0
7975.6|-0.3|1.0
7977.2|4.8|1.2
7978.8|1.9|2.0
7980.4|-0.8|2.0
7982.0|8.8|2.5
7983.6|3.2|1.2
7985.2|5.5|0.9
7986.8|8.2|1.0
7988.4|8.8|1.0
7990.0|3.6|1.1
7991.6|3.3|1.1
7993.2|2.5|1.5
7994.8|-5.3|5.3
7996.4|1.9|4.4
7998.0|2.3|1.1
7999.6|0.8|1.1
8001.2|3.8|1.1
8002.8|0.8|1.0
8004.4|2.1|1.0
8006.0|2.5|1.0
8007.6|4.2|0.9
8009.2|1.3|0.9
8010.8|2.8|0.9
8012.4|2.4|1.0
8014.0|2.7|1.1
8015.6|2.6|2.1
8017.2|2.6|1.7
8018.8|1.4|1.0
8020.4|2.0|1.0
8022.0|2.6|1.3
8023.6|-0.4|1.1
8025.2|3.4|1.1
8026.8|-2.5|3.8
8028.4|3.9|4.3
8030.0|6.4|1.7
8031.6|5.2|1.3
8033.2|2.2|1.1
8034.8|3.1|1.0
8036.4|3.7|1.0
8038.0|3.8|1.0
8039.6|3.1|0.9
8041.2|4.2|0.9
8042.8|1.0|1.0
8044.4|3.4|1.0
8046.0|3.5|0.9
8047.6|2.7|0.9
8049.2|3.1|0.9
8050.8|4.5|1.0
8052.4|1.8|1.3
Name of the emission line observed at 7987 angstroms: Hgamma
